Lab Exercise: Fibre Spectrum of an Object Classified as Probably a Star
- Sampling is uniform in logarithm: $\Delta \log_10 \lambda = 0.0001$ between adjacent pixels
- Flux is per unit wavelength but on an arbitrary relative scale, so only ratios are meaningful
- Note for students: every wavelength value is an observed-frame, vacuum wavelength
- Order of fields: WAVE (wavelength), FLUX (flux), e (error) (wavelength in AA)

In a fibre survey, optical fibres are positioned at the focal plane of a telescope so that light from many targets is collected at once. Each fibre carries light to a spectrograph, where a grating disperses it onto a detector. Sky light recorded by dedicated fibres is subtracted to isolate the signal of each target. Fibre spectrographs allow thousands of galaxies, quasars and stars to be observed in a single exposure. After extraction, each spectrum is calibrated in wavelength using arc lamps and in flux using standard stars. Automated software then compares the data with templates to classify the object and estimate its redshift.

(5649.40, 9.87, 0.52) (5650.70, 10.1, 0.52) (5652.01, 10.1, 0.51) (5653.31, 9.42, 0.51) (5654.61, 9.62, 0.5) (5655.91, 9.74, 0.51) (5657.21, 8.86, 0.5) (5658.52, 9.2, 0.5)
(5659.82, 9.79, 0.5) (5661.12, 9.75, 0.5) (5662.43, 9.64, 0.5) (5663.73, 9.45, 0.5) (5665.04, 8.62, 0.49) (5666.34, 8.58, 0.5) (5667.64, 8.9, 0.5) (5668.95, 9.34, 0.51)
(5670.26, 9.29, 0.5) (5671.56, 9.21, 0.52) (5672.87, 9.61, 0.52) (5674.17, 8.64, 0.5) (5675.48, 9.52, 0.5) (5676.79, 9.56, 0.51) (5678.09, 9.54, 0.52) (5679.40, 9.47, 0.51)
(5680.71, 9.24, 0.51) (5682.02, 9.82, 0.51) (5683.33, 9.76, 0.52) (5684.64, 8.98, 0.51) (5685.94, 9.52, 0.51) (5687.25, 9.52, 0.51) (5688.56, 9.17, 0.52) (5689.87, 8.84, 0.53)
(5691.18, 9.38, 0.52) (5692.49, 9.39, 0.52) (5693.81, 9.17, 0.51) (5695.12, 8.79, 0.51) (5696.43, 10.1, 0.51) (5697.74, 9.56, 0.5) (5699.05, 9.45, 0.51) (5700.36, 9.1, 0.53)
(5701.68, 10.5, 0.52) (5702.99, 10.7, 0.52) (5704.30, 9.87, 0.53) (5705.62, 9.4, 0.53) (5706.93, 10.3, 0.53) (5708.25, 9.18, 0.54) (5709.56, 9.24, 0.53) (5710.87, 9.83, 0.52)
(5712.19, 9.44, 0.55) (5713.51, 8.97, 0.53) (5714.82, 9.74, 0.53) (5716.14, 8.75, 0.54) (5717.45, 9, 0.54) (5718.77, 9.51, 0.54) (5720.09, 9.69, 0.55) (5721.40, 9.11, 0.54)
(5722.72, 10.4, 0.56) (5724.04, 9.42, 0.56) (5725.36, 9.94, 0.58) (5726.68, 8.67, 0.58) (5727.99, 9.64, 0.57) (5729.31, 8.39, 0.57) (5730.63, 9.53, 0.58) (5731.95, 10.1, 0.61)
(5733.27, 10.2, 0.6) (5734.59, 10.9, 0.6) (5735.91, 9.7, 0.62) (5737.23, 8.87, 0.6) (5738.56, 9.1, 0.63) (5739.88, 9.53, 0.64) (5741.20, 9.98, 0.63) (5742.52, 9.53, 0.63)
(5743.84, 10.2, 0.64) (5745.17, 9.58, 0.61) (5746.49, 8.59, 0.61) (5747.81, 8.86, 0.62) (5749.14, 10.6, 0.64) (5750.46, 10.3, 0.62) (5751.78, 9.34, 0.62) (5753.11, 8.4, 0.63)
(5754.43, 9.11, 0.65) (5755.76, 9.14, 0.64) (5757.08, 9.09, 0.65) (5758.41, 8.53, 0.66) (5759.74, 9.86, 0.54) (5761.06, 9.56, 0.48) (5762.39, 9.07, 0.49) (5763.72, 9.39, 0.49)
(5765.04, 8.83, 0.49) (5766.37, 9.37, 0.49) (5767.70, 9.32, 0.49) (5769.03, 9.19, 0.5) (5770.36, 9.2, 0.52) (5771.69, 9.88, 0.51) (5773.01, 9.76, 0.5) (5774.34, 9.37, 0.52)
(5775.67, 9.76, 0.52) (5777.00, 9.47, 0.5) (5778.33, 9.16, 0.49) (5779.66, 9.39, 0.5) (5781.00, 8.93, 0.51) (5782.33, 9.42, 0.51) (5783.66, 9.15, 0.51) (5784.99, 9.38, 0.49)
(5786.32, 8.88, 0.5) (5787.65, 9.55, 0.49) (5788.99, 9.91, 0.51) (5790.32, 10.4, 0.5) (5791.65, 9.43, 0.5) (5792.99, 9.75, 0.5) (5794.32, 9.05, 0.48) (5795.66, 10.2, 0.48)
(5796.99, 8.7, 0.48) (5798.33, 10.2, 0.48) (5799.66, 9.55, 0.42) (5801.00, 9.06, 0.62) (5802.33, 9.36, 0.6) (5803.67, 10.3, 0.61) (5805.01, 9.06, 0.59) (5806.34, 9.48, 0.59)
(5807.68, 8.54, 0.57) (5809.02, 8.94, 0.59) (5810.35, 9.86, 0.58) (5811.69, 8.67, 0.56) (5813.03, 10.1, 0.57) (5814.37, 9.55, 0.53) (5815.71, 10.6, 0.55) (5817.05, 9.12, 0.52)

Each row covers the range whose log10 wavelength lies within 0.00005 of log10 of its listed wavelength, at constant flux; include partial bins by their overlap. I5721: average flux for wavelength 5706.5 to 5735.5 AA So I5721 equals 9.54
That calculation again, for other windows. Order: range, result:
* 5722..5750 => 9.61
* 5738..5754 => 9.5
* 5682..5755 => 9.51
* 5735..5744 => 9.56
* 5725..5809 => 9.43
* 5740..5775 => 9.39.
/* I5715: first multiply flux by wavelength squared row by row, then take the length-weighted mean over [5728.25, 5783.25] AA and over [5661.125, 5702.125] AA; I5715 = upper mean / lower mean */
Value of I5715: 1.04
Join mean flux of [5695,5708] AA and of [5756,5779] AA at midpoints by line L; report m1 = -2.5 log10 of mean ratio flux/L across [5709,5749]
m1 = 0.013 mag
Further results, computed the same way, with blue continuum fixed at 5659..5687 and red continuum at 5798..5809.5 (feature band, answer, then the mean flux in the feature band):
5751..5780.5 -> 0.01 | 9.28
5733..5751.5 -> -0.04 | 9.69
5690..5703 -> -0.02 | 9.53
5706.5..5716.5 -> -0.01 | 9.43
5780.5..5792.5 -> -0.01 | 9.46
